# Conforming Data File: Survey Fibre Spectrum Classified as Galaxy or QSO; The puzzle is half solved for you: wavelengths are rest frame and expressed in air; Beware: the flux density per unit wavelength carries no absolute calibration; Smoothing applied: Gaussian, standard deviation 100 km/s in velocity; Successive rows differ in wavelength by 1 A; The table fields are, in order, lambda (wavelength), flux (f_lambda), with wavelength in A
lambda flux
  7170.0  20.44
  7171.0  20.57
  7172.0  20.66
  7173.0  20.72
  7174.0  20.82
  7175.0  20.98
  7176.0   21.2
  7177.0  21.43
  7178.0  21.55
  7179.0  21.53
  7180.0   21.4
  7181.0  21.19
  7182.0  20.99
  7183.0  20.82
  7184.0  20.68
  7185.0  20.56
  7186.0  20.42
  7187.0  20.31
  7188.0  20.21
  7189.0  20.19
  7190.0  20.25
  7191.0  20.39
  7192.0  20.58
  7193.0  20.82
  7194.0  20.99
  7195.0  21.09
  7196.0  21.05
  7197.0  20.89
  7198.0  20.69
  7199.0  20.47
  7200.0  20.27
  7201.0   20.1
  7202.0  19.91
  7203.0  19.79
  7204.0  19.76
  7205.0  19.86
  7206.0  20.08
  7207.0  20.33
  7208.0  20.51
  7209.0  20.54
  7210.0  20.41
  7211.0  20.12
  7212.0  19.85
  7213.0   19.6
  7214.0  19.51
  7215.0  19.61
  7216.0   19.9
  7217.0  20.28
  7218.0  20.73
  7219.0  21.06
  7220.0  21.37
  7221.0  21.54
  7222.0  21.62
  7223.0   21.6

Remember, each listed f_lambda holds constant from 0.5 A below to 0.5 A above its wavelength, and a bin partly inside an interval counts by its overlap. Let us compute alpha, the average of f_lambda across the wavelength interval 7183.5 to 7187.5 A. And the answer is 20.5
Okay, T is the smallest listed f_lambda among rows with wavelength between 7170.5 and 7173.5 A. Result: 20.57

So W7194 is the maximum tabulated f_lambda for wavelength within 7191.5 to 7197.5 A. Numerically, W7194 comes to 21.09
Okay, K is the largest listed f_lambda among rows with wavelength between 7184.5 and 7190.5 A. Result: 20.56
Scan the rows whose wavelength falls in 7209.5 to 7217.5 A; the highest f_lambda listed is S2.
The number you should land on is 20.41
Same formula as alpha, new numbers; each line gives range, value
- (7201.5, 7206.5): 19.9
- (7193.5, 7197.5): 21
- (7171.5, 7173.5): 20.7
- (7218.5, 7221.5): 21.3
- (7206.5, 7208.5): 20.4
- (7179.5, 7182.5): 21.2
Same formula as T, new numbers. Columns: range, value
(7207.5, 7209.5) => 20.51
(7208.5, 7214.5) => 19.51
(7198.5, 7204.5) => 19.76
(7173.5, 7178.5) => 20.82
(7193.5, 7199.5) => 20.47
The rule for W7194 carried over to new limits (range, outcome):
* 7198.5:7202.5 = 20.47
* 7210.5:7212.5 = 20.12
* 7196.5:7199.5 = 20.89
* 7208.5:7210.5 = 20.54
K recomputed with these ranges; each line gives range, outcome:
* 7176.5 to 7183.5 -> 21.55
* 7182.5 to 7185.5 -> 20.82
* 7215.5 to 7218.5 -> 20.73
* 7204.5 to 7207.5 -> 20.33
